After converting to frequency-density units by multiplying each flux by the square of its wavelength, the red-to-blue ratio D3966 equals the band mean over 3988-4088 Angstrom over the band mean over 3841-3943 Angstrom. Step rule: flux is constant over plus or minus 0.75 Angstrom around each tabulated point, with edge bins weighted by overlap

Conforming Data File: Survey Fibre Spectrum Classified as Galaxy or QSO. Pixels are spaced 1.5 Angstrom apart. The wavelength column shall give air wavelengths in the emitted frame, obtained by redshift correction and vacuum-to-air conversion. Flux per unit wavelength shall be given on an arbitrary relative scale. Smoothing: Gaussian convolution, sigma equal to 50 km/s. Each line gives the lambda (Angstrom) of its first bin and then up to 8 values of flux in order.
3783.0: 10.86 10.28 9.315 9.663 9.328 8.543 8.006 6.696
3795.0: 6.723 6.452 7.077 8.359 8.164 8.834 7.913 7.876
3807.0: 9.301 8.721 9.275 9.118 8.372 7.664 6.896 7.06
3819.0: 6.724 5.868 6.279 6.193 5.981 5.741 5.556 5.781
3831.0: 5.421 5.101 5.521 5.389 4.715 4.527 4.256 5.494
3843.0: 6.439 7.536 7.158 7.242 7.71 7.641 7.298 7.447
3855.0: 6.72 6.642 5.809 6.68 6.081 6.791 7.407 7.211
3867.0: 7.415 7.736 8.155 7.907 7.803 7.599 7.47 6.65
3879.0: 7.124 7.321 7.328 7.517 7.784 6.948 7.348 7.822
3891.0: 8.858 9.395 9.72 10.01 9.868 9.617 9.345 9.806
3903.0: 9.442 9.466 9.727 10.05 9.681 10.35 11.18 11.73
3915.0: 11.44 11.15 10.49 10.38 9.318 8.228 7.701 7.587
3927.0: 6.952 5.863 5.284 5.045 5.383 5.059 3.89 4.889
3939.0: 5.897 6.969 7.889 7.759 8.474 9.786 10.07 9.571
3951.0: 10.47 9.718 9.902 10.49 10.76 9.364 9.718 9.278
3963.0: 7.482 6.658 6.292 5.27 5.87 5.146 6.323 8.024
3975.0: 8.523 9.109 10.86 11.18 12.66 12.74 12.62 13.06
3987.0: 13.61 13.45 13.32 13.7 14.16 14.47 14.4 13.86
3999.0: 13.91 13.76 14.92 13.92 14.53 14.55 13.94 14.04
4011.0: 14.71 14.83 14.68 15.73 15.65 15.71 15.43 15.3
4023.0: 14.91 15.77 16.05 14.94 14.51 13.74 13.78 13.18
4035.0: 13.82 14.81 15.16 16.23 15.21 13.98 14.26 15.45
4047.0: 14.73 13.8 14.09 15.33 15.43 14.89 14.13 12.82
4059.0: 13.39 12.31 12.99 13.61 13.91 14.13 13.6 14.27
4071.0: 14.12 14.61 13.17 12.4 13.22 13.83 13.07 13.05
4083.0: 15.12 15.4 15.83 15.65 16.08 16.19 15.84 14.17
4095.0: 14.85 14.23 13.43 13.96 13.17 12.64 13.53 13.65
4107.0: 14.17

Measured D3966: 2.0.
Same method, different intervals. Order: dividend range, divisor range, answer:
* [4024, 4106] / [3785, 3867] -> 2.29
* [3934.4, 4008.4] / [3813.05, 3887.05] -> 1.64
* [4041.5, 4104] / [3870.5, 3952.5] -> 1.84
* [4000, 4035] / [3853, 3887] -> 2.20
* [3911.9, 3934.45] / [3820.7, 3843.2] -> 1.59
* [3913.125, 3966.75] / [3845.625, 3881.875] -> 1.19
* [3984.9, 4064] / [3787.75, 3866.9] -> 2.29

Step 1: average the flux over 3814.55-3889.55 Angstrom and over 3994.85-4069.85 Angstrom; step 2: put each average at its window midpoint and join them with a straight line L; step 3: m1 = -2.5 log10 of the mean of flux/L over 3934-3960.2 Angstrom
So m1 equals 0.28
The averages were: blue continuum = 6.68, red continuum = 14.5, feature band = 8.37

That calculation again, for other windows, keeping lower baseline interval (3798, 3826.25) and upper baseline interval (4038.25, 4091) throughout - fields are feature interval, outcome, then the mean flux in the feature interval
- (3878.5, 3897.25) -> 0.18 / 8.21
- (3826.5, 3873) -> 0.31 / 6.5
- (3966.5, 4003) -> 0.08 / 11.4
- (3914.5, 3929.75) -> 0.20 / 8.75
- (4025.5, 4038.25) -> -0.07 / 14.4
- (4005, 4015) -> -0.13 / 14.5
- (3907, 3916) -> -0.05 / 10.8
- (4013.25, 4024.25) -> -0.17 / 15.4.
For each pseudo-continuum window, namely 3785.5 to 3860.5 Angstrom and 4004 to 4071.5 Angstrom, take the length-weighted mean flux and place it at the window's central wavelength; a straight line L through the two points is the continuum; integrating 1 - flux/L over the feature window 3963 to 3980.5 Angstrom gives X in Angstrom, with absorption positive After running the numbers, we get 6.6 Angstrom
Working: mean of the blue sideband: 7.03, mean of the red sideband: 14.5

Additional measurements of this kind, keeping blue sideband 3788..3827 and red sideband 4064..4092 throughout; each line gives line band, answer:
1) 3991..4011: -2.8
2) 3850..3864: 3.2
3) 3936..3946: 3.8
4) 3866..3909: 5.4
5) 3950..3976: 7.3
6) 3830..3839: 3.4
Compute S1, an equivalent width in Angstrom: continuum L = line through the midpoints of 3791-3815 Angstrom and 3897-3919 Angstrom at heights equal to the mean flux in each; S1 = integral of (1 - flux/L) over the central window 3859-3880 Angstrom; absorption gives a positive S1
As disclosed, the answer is 4.8 Angstrom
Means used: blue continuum 8.04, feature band 7.3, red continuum 10.2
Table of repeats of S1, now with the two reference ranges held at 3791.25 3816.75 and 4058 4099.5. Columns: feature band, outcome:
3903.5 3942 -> 8.8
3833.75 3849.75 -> 5.1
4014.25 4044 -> -4.3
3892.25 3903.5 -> 0.5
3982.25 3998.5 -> -1.9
